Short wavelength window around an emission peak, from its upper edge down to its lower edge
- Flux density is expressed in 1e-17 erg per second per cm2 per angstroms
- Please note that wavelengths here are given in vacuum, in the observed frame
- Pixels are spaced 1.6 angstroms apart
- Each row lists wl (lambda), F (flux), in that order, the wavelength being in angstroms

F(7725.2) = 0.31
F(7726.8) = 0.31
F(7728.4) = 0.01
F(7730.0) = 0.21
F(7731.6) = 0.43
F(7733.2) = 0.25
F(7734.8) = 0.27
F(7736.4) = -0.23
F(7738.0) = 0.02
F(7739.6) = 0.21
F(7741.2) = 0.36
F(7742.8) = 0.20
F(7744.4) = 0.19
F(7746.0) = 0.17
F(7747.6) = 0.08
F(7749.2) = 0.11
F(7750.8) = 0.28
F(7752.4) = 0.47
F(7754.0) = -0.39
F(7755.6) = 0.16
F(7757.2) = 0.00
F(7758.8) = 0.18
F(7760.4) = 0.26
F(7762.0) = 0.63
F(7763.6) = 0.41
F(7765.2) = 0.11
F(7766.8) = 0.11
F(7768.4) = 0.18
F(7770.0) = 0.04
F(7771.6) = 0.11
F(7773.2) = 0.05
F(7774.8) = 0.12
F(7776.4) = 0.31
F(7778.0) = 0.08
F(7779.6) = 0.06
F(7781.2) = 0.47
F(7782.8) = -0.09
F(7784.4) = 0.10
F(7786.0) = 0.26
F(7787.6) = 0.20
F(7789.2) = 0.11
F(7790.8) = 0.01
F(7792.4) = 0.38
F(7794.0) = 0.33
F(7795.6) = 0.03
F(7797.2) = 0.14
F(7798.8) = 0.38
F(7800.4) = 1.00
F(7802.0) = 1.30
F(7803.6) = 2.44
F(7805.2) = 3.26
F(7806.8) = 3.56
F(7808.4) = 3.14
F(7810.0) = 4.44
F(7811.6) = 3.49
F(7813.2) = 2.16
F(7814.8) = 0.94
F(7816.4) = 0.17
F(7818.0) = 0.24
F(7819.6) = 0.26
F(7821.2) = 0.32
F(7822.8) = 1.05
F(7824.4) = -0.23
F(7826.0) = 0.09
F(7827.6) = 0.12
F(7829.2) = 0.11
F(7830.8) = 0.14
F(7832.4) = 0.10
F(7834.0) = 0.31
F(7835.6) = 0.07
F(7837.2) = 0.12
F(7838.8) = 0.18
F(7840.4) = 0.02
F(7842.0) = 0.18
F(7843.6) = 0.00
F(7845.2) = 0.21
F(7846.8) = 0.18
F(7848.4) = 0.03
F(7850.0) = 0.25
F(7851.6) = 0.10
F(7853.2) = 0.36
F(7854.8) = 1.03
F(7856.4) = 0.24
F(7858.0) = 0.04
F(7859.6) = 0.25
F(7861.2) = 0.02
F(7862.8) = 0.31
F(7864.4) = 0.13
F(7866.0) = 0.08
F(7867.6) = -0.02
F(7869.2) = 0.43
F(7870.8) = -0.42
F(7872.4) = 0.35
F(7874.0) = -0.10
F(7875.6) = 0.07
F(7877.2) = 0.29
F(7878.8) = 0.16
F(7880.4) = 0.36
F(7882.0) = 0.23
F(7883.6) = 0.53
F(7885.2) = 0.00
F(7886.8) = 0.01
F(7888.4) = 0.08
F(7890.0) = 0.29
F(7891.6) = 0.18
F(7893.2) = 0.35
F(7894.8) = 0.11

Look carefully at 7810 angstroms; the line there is [O II]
